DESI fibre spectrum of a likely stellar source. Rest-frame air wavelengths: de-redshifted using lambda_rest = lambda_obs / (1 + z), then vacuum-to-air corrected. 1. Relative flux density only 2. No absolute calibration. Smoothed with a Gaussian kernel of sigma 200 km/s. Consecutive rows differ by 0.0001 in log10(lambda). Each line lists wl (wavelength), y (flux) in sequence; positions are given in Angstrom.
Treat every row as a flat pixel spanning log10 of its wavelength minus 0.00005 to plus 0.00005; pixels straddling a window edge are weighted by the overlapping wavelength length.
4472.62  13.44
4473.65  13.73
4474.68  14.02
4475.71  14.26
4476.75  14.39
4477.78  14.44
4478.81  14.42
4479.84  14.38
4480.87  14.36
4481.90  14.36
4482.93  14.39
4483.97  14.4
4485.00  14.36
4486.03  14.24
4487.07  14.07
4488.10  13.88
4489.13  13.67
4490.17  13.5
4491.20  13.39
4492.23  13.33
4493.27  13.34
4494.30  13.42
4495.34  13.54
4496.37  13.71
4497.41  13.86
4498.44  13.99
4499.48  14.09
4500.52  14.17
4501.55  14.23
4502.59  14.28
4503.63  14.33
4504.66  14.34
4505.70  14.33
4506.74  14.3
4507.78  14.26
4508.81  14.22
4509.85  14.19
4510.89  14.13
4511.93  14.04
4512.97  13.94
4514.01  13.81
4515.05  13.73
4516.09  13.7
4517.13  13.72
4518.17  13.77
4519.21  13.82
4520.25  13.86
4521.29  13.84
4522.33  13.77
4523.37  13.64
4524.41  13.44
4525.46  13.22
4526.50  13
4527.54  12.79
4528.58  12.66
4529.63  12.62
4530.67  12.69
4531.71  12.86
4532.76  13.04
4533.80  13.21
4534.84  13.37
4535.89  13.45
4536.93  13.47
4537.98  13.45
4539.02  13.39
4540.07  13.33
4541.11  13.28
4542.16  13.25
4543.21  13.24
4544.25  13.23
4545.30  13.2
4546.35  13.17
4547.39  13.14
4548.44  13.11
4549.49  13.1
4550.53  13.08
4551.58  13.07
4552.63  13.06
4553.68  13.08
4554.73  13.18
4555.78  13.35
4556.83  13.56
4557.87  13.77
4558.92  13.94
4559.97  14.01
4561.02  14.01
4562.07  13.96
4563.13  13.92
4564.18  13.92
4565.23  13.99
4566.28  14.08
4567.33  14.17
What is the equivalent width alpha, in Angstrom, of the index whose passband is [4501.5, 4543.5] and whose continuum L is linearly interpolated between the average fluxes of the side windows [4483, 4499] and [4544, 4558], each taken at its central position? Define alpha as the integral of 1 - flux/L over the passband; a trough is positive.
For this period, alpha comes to -0.4 Angstrom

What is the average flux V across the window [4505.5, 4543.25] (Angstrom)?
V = 13.5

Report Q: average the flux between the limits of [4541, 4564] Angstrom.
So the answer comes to 13.4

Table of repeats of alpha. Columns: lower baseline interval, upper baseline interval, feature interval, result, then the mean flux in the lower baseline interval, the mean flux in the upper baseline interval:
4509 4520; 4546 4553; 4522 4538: 0.5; 13.9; 13.1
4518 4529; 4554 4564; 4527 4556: 1.0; 13.4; 13.7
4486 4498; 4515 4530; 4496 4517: -0.8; 13.6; 13.4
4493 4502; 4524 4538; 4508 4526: -0.6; 13.8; 13.1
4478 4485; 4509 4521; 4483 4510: 0.3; 14.4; 13.9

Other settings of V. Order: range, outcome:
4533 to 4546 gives 13.3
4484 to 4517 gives 14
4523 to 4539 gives 13.1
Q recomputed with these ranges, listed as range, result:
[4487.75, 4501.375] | 13.7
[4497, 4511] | 14.2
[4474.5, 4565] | 13.7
